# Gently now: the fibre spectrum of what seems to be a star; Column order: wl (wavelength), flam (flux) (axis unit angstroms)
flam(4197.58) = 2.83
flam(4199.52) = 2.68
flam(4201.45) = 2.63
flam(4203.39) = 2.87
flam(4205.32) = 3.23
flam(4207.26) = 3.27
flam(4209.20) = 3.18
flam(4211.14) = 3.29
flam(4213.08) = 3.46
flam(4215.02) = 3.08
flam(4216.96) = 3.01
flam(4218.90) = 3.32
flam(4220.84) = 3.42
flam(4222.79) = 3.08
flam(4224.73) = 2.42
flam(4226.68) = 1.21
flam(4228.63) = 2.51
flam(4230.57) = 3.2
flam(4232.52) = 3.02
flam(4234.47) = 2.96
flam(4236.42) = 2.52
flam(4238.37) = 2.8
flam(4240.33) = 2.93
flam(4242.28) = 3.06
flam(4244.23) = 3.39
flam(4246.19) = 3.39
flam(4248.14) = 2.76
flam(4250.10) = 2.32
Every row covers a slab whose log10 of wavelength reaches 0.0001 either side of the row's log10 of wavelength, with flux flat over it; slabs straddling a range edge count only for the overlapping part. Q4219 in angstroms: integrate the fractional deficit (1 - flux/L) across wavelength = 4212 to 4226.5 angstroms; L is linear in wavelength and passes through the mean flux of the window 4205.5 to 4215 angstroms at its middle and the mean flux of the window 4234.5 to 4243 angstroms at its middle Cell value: 0.6 angstroms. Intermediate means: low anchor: 3.27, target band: 3.01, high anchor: 2.83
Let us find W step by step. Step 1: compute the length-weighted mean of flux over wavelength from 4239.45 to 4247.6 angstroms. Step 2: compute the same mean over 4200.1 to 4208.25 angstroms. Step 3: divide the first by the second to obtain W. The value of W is 1.1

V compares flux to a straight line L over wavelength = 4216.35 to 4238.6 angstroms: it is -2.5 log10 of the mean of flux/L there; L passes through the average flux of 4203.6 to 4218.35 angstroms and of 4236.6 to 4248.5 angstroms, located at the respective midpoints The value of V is 0.12 mag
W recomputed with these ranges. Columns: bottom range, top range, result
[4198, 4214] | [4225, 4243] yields 0.87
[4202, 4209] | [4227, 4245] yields 0.92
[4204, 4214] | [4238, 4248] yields 0.95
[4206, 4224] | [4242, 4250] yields 0.95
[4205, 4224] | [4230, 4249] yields 0.93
